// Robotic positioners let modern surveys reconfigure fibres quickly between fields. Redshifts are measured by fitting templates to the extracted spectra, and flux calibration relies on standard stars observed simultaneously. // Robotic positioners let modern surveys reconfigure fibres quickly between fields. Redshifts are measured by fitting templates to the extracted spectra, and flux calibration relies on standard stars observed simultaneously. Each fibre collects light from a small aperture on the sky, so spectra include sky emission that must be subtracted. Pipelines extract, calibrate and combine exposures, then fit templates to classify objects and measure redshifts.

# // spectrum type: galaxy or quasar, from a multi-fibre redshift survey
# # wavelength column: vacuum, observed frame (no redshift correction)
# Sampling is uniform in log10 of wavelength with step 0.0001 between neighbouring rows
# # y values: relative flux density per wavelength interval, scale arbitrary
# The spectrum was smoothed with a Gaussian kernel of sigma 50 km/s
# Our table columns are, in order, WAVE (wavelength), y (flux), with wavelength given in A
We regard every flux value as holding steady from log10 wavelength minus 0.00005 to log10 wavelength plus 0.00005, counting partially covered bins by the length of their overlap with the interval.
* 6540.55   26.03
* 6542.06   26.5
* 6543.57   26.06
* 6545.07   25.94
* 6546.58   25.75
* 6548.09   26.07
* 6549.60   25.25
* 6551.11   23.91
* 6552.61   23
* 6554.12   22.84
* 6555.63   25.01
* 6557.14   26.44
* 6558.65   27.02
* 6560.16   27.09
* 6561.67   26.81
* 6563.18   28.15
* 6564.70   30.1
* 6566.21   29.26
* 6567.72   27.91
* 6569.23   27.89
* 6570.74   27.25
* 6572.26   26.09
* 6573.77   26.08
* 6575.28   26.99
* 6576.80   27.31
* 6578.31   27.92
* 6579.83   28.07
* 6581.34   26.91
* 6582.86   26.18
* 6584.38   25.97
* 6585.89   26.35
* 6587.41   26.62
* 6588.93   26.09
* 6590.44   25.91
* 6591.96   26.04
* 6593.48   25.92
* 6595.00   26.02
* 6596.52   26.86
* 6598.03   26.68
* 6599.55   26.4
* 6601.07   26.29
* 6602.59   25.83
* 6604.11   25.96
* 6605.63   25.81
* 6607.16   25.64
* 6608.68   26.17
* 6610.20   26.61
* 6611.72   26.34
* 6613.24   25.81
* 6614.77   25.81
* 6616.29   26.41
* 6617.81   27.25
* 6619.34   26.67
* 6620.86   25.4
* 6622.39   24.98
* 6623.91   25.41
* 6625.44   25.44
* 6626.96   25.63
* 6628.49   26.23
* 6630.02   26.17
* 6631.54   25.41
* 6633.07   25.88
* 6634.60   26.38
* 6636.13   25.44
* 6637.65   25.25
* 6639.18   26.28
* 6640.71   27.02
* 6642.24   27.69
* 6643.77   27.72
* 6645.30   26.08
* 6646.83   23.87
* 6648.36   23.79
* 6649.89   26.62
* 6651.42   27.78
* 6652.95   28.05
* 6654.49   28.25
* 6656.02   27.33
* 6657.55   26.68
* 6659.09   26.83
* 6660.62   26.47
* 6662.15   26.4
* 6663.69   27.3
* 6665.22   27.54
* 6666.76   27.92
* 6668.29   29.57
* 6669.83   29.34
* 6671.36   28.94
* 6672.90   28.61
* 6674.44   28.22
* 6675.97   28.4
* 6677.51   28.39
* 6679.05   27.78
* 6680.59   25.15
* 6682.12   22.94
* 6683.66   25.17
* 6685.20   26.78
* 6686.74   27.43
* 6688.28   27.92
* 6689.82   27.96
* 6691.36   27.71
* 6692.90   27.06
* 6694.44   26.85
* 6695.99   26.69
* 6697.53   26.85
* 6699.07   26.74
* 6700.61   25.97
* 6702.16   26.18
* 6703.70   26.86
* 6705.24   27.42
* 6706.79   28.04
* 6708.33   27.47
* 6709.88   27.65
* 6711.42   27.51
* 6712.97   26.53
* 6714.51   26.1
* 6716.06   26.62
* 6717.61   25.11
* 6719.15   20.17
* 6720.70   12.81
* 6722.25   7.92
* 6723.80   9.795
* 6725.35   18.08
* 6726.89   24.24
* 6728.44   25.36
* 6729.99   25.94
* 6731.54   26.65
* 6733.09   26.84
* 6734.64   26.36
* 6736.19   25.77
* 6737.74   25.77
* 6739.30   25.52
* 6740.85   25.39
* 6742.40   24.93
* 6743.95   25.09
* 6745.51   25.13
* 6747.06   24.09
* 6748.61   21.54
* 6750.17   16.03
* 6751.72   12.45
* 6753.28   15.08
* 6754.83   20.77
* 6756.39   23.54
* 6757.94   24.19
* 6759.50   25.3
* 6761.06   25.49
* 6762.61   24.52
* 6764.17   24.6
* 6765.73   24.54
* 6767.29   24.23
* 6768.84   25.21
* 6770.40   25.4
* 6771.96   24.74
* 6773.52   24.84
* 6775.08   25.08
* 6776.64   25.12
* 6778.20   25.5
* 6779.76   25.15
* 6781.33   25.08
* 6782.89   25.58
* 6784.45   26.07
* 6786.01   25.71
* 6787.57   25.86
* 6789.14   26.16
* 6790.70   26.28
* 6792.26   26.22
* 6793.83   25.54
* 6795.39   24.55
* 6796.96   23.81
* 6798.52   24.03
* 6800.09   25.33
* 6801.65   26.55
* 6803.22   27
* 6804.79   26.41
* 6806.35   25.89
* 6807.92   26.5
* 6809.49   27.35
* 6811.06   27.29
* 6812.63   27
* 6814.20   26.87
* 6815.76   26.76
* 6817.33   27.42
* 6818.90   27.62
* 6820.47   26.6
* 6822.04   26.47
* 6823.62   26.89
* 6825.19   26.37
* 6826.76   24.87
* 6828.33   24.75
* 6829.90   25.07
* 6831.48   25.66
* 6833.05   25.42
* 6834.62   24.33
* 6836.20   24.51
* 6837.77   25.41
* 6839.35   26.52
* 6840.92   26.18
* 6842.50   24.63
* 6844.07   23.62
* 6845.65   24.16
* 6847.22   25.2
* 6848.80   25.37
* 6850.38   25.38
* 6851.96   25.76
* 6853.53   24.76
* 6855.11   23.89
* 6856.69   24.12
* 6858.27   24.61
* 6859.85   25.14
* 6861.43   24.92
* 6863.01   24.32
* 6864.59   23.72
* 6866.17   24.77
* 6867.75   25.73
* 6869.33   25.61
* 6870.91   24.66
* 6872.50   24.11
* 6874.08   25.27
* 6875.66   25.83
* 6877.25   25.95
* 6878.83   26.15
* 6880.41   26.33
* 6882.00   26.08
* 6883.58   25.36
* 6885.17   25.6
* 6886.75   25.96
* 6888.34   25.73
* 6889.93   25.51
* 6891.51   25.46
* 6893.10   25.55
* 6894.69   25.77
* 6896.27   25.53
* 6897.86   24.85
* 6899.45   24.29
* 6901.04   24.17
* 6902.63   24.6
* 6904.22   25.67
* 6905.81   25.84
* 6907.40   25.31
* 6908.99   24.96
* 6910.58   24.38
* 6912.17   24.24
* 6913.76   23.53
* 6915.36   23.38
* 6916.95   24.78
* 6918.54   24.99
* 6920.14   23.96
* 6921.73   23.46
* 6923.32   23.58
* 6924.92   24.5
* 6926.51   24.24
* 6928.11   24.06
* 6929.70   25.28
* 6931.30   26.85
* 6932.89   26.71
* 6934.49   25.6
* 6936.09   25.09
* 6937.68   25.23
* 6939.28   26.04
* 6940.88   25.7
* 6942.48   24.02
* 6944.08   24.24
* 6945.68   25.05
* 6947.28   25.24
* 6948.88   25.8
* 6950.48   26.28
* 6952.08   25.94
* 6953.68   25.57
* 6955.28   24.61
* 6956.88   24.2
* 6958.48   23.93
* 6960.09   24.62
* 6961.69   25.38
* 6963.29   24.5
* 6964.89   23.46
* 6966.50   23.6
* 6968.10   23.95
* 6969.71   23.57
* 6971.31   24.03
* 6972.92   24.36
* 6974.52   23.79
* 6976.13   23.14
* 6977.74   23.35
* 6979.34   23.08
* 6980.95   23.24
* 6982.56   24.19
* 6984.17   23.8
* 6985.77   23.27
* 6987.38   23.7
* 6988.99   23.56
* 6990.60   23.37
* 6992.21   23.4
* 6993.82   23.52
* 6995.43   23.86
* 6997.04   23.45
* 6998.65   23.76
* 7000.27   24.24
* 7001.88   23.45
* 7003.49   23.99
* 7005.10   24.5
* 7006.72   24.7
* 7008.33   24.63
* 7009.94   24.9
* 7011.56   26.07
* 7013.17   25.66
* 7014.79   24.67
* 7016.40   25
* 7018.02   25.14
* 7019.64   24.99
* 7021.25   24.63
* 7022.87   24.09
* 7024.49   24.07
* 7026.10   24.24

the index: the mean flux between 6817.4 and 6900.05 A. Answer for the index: 25.3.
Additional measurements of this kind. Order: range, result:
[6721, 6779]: 22.9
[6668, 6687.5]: 27.4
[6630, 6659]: 26.4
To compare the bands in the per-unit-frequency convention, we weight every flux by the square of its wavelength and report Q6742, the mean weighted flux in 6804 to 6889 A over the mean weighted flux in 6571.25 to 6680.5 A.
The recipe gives 1.0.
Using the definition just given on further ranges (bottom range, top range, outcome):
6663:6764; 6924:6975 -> 1.07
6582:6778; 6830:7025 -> 1.05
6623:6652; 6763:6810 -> 1.02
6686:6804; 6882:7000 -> 1.06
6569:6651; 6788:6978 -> 1.04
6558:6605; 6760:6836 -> 1.02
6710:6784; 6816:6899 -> 1.13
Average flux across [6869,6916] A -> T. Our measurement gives 25.2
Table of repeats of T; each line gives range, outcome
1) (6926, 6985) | 24.6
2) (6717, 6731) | 18.9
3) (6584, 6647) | 26.1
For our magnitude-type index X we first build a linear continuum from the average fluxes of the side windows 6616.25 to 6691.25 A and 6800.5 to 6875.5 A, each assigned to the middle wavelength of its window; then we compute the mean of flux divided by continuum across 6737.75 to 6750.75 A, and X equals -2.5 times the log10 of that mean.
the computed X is 0.11 mag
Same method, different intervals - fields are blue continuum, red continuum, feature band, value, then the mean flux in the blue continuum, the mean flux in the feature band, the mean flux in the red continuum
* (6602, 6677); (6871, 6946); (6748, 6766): 0.21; 26.6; 21.4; 25.1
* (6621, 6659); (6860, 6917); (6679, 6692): -0.02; 26.2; 26.5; 25.1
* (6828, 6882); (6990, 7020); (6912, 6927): 0.03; 25.1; 24.1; 24.4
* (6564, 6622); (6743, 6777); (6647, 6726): -0.05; 26.6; 25.8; 23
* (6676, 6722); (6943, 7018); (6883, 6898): -0.03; 25.9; 25.6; 24.3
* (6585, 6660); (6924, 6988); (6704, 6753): 0.12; 26.2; 23.1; 24.6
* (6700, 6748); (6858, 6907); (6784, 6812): -0.06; 24.1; 25.9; 25.3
